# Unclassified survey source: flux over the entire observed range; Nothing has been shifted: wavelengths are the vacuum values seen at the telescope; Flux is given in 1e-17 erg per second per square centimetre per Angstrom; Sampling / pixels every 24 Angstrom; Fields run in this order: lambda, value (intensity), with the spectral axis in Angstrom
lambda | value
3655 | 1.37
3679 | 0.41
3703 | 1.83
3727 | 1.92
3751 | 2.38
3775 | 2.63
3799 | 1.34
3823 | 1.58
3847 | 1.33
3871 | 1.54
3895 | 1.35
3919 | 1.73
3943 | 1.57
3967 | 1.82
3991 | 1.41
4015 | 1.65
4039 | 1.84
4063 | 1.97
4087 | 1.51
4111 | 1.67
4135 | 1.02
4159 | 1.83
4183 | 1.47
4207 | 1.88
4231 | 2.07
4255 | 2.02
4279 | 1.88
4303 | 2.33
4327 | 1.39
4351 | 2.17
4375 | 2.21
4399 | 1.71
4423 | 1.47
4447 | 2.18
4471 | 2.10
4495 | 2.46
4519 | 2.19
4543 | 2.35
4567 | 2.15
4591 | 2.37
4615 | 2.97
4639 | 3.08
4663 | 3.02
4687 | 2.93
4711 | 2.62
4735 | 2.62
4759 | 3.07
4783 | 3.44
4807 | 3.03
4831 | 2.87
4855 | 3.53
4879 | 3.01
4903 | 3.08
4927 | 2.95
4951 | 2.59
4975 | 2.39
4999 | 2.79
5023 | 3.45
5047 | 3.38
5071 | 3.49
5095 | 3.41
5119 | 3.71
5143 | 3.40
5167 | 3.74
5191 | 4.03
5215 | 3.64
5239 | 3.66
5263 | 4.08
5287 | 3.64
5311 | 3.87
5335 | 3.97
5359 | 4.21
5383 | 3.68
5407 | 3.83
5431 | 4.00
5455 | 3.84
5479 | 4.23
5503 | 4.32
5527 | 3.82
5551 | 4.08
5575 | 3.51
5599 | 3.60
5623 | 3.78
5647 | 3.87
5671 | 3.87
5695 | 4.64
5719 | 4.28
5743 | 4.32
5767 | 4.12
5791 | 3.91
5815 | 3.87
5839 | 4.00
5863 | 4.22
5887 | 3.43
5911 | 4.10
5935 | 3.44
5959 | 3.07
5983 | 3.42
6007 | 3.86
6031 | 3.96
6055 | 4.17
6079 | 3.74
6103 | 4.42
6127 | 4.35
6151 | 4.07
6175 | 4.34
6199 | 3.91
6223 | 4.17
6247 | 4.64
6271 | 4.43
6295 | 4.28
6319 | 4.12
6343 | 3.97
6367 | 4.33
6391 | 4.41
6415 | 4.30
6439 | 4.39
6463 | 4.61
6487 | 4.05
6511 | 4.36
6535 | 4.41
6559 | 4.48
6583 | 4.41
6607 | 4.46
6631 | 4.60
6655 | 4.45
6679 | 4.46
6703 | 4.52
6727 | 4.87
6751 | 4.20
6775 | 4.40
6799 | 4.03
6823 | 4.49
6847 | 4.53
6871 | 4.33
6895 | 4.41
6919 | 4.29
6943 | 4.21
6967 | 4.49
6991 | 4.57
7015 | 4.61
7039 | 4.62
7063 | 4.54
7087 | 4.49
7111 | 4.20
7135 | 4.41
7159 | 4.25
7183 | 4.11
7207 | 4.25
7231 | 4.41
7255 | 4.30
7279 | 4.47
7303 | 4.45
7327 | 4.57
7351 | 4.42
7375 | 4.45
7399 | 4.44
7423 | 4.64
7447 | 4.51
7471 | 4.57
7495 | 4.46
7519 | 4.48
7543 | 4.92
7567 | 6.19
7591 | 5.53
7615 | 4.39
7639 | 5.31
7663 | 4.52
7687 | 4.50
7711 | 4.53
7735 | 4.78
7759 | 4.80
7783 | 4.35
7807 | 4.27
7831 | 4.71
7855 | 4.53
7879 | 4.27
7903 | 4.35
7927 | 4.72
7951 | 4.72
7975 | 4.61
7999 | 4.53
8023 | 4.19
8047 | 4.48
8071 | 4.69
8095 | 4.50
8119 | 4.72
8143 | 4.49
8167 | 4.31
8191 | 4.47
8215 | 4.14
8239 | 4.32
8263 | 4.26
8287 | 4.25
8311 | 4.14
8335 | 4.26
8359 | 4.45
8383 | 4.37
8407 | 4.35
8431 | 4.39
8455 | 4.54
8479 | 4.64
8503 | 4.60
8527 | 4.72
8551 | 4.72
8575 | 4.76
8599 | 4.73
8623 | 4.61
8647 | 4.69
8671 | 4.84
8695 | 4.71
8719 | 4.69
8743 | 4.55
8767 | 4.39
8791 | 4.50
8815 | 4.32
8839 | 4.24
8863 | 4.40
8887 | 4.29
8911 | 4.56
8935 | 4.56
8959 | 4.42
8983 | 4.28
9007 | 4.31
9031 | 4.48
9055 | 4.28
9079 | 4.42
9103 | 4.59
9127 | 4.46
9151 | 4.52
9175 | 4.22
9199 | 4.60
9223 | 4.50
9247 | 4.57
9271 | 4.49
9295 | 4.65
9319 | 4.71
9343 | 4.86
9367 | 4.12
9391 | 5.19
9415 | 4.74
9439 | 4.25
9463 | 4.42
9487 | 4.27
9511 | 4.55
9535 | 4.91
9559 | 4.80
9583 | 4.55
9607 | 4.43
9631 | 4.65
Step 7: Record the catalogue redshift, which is 0.15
